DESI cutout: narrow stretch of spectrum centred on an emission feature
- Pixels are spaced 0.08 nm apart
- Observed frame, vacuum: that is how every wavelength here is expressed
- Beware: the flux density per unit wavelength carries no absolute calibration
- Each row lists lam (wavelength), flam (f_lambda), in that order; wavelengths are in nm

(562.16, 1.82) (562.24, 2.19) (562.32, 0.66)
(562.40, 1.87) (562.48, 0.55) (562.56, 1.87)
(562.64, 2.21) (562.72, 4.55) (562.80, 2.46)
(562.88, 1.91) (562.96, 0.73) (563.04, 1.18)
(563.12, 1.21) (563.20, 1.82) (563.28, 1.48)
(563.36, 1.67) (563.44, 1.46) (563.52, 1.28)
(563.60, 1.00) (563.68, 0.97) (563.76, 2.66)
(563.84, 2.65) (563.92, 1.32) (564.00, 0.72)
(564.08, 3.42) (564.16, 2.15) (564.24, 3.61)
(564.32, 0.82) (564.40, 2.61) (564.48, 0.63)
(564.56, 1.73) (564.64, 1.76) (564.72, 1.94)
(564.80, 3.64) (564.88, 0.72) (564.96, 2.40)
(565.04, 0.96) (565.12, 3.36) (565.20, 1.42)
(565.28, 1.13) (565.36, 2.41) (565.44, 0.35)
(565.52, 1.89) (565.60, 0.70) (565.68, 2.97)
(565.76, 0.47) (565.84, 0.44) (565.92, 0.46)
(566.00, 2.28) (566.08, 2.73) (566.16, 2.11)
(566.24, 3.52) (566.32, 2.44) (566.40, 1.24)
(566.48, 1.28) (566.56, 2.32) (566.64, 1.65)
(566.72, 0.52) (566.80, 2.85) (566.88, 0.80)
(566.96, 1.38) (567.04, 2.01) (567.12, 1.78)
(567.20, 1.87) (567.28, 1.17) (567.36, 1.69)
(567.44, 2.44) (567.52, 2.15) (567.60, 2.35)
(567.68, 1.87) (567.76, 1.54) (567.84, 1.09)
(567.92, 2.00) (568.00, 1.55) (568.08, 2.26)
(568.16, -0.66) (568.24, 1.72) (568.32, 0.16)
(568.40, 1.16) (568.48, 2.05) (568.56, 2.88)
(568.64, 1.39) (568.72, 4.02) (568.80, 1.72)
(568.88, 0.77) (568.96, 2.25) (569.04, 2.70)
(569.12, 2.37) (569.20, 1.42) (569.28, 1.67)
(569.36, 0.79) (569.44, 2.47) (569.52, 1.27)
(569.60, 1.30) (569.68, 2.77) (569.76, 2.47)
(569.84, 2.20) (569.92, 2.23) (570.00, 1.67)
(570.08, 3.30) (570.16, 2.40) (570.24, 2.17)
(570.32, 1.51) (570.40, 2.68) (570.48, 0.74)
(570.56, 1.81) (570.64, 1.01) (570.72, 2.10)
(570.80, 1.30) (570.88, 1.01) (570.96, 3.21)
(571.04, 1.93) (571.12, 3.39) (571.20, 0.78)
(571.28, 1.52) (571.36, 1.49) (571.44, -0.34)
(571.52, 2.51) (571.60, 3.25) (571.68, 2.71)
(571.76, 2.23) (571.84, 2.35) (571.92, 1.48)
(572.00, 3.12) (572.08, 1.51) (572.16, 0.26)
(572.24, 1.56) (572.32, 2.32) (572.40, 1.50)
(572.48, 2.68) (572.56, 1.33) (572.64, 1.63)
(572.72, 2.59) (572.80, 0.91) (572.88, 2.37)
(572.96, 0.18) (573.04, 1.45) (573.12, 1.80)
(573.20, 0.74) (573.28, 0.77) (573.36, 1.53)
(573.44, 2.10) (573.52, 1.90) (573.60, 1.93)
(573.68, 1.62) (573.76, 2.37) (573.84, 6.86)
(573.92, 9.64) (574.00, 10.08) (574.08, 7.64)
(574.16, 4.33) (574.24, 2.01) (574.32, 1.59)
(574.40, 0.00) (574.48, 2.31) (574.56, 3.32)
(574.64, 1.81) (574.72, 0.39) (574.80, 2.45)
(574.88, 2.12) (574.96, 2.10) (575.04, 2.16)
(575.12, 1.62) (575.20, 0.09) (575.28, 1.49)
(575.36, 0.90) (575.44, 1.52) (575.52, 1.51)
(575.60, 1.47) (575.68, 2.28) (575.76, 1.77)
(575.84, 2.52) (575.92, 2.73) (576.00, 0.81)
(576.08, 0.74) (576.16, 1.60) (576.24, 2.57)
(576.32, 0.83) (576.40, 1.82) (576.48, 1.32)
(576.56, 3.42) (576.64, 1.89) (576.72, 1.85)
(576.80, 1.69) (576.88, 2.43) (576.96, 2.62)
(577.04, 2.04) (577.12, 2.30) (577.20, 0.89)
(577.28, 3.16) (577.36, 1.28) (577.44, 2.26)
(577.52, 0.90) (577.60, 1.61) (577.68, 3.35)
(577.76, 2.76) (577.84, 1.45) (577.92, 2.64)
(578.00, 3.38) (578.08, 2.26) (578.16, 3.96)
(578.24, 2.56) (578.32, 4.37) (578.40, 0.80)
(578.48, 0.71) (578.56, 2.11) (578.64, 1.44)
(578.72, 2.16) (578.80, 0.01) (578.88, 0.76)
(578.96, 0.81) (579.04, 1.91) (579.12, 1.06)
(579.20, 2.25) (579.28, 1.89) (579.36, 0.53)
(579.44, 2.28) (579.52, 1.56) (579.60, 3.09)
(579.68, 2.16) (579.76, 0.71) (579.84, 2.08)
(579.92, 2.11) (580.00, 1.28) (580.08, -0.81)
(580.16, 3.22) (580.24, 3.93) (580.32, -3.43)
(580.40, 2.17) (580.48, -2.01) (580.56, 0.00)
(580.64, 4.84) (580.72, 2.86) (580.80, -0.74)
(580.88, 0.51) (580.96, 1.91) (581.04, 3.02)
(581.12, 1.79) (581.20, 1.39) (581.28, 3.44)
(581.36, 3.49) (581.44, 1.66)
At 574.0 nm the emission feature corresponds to Hbeta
